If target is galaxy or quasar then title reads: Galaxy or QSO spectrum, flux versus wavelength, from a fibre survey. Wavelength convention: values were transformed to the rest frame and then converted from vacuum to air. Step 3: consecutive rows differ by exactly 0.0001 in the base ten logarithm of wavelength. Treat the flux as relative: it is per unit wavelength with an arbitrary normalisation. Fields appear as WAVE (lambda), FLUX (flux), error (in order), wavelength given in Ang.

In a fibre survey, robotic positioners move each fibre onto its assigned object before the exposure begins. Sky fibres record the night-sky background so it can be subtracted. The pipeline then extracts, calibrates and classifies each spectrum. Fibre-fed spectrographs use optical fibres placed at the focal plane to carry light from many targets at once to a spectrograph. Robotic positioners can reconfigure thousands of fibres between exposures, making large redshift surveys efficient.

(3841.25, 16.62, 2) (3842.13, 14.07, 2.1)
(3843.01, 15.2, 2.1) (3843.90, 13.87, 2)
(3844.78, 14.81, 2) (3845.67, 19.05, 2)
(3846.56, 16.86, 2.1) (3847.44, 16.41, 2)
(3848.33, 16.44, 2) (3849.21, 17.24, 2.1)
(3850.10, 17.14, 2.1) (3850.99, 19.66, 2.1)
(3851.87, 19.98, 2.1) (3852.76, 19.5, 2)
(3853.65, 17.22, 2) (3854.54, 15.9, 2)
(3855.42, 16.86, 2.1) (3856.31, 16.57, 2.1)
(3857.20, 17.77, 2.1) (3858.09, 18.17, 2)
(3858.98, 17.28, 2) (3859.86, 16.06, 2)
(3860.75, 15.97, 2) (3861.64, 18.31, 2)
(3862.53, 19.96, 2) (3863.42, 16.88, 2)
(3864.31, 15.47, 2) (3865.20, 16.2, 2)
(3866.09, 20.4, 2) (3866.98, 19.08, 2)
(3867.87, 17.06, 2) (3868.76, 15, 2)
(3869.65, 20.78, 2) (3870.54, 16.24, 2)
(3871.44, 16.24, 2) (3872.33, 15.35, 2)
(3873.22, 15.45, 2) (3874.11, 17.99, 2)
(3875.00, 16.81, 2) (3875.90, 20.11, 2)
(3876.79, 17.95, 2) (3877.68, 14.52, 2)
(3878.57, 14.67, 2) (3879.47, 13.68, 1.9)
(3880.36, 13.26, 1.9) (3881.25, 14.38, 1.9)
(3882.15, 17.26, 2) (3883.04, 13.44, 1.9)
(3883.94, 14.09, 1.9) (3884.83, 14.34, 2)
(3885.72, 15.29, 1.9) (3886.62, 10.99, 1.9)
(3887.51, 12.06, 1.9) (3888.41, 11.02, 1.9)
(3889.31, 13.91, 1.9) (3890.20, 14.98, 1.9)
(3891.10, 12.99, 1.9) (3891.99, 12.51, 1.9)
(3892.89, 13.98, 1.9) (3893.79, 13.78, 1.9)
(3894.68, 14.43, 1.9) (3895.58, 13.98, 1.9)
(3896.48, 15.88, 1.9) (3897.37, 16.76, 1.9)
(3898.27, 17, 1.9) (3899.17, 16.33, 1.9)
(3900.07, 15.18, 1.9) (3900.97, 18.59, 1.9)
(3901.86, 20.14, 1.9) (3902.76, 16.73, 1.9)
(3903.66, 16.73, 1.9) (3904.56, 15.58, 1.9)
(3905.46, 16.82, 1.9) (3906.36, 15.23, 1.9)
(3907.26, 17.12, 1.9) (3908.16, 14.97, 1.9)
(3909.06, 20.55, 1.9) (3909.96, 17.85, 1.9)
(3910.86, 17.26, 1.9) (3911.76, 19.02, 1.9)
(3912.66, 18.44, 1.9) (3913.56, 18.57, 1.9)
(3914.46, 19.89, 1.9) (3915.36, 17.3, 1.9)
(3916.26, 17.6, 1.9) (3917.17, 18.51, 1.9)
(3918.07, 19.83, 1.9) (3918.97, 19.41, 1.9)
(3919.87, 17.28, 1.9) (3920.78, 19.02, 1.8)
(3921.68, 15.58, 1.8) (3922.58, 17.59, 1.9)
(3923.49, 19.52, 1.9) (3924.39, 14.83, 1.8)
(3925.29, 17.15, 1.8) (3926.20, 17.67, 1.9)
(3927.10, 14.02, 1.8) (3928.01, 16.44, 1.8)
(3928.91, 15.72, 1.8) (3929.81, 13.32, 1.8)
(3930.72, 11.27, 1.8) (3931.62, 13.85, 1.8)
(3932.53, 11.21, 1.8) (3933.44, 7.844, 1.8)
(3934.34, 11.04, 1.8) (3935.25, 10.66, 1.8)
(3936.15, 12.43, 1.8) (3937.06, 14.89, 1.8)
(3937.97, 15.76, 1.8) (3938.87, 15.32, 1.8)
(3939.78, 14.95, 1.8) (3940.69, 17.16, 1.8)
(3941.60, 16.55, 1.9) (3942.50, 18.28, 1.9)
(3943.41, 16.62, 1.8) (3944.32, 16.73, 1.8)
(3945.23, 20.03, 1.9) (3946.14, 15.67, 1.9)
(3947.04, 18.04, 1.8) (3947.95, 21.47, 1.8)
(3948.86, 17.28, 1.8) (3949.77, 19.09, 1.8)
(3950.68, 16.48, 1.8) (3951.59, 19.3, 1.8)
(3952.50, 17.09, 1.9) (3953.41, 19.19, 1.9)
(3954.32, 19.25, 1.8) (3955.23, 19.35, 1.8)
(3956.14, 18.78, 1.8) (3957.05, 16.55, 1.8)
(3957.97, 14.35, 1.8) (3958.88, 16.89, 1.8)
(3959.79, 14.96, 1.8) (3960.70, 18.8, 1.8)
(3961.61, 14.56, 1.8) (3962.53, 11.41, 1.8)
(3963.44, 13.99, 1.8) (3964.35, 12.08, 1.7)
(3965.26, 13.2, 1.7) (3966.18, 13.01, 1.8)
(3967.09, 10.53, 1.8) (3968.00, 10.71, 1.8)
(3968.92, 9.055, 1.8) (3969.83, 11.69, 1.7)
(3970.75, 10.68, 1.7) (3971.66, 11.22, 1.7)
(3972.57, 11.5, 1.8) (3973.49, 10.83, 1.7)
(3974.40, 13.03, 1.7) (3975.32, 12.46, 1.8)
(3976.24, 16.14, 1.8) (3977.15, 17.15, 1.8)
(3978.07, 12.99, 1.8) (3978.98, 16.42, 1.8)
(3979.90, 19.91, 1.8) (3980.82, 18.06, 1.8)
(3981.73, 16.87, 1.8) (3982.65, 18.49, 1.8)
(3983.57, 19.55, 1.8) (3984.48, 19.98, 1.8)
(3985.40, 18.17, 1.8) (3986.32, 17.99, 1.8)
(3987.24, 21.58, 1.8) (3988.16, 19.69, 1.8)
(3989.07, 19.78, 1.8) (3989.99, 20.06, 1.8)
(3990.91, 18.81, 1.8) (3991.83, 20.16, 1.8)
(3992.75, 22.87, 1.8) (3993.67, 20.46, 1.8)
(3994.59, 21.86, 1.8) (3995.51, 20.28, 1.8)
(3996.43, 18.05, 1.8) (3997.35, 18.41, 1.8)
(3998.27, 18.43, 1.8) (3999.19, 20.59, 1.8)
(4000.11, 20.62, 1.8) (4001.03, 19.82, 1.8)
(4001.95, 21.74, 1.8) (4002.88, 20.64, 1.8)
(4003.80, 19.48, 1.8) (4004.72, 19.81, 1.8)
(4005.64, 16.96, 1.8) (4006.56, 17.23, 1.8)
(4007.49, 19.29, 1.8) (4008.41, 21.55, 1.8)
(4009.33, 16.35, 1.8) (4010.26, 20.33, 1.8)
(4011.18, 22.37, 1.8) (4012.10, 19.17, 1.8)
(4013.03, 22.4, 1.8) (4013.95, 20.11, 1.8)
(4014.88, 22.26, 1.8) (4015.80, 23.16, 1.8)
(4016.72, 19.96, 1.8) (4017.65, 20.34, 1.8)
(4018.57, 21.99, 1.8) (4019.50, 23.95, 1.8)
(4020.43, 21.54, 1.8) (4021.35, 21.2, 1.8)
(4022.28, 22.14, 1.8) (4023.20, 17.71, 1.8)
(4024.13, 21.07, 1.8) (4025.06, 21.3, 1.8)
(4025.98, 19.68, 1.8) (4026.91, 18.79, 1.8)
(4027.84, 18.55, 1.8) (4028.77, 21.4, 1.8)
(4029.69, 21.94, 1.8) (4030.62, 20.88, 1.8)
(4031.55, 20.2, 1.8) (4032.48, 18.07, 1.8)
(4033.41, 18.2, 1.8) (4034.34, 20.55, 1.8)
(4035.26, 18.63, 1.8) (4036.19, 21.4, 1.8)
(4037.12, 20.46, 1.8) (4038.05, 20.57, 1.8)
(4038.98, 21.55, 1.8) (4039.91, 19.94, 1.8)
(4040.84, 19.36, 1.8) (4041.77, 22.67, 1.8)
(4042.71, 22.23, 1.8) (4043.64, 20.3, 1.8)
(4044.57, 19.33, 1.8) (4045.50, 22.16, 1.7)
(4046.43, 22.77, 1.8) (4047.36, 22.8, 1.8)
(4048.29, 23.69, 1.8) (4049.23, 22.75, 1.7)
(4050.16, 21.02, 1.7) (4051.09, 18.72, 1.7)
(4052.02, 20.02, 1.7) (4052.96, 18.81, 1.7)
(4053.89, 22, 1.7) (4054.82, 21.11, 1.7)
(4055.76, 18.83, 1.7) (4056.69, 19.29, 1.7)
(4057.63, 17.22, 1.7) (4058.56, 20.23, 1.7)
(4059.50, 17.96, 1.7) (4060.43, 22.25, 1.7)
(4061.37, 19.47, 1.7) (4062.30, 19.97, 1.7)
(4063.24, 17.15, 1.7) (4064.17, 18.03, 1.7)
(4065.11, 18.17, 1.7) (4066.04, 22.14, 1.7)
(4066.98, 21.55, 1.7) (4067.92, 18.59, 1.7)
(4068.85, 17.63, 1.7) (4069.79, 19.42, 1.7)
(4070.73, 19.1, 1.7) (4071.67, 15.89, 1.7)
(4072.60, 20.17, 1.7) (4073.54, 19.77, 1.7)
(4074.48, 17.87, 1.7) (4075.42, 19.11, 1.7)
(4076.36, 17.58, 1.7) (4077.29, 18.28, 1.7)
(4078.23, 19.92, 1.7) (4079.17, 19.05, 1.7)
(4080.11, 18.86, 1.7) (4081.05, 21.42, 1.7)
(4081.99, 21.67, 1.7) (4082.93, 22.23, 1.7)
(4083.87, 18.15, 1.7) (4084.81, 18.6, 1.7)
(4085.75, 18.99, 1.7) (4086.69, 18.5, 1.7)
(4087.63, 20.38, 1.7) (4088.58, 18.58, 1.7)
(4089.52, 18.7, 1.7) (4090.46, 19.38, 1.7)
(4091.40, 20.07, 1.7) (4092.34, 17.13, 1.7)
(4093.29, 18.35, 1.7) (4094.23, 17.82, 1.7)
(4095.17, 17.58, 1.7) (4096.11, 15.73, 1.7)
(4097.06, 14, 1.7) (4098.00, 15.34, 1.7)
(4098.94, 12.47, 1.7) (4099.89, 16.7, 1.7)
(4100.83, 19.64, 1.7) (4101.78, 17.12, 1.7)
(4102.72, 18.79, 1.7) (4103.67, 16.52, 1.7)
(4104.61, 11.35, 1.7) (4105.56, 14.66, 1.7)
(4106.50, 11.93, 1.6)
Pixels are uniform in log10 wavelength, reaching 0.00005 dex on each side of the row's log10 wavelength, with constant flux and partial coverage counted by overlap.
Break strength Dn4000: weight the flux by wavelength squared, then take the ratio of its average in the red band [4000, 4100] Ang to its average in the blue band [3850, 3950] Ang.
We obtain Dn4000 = 1.3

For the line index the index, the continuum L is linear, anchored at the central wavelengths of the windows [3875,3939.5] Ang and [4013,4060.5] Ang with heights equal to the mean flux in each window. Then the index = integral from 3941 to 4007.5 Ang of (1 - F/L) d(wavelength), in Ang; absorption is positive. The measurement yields 4.1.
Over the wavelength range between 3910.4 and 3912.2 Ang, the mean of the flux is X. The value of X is 18.1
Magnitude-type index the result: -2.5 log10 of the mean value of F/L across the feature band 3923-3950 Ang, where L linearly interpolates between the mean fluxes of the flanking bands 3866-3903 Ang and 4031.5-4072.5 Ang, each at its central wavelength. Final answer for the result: 0.099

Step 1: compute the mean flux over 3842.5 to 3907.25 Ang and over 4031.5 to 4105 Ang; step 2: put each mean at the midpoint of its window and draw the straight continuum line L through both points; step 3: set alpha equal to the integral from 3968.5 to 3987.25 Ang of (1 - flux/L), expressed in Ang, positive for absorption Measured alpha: 2.65 Ang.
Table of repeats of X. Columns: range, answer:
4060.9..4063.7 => 18.9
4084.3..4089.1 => 19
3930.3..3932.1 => 12.6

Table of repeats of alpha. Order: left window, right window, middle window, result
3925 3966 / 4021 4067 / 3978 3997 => -1.7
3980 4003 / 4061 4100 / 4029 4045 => -1.1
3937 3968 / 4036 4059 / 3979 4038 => -3.4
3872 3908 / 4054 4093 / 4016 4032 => -2.3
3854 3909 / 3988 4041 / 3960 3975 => 5.1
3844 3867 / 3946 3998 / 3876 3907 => 3.9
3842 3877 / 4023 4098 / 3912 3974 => 8.9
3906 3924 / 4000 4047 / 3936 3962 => 2.3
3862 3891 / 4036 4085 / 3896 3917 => -1.2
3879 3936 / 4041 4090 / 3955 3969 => 2.2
